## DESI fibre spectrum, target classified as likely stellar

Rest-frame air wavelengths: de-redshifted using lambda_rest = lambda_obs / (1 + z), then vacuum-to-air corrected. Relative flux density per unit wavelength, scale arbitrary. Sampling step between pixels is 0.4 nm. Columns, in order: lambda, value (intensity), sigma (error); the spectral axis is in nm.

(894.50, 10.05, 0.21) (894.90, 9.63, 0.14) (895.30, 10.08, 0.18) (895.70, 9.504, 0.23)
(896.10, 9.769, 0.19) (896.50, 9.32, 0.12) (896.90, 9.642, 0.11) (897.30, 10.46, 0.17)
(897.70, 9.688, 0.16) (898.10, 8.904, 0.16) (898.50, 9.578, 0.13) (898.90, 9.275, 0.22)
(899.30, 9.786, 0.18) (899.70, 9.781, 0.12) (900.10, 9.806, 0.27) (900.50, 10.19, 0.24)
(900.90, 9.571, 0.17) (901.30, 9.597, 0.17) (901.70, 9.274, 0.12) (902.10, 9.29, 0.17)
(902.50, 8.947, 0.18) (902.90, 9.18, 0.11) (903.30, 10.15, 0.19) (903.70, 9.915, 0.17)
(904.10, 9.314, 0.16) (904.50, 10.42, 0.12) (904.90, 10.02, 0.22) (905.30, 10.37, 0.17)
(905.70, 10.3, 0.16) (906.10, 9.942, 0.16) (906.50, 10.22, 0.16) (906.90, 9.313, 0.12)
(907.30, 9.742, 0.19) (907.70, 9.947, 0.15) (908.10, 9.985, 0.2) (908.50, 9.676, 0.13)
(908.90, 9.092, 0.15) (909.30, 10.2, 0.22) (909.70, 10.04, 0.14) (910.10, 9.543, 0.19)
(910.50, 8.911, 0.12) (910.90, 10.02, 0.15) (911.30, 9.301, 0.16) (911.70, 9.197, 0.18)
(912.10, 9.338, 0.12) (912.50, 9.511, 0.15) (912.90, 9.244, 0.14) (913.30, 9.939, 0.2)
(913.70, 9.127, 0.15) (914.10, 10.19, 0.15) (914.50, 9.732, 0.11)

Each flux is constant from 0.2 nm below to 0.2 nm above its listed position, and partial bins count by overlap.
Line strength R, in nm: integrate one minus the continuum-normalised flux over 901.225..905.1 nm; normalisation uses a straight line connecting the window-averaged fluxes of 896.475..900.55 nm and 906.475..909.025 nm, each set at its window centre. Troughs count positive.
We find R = 0.03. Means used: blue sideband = 9.67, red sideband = 9.69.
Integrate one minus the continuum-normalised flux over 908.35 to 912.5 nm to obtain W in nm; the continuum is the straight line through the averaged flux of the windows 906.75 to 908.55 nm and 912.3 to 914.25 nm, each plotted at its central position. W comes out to 0.06 nm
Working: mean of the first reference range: 9.75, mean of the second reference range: 9.59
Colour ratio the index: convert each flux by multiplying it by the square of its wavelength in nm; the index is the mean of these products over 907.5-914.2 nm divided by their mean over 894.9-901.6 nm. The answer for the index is 1.0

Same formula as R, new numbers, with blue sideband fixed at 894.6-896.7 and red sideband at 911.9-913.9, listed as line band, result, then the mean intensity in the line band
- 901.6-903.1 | 0.065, 9.17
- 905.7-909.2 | -0.101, 9.78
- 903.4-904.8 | -0.052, 9.91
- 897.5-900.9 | 0.002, 9.62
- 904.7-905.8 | -0.079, 10.2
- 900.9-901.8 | 0.011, 9.48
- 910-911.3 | 0.001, 9.46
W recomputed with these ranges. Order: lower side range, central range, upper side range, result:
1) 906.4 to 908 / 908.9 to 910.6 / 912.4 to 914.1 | 0.01 nm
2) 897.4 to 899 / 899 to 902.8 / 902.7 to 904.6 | 0.01 nm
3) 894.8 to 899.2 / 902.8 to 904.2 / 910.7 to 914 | -0.02 nm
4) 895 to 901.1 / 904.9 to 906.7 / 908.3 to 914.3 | -0.11 nm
